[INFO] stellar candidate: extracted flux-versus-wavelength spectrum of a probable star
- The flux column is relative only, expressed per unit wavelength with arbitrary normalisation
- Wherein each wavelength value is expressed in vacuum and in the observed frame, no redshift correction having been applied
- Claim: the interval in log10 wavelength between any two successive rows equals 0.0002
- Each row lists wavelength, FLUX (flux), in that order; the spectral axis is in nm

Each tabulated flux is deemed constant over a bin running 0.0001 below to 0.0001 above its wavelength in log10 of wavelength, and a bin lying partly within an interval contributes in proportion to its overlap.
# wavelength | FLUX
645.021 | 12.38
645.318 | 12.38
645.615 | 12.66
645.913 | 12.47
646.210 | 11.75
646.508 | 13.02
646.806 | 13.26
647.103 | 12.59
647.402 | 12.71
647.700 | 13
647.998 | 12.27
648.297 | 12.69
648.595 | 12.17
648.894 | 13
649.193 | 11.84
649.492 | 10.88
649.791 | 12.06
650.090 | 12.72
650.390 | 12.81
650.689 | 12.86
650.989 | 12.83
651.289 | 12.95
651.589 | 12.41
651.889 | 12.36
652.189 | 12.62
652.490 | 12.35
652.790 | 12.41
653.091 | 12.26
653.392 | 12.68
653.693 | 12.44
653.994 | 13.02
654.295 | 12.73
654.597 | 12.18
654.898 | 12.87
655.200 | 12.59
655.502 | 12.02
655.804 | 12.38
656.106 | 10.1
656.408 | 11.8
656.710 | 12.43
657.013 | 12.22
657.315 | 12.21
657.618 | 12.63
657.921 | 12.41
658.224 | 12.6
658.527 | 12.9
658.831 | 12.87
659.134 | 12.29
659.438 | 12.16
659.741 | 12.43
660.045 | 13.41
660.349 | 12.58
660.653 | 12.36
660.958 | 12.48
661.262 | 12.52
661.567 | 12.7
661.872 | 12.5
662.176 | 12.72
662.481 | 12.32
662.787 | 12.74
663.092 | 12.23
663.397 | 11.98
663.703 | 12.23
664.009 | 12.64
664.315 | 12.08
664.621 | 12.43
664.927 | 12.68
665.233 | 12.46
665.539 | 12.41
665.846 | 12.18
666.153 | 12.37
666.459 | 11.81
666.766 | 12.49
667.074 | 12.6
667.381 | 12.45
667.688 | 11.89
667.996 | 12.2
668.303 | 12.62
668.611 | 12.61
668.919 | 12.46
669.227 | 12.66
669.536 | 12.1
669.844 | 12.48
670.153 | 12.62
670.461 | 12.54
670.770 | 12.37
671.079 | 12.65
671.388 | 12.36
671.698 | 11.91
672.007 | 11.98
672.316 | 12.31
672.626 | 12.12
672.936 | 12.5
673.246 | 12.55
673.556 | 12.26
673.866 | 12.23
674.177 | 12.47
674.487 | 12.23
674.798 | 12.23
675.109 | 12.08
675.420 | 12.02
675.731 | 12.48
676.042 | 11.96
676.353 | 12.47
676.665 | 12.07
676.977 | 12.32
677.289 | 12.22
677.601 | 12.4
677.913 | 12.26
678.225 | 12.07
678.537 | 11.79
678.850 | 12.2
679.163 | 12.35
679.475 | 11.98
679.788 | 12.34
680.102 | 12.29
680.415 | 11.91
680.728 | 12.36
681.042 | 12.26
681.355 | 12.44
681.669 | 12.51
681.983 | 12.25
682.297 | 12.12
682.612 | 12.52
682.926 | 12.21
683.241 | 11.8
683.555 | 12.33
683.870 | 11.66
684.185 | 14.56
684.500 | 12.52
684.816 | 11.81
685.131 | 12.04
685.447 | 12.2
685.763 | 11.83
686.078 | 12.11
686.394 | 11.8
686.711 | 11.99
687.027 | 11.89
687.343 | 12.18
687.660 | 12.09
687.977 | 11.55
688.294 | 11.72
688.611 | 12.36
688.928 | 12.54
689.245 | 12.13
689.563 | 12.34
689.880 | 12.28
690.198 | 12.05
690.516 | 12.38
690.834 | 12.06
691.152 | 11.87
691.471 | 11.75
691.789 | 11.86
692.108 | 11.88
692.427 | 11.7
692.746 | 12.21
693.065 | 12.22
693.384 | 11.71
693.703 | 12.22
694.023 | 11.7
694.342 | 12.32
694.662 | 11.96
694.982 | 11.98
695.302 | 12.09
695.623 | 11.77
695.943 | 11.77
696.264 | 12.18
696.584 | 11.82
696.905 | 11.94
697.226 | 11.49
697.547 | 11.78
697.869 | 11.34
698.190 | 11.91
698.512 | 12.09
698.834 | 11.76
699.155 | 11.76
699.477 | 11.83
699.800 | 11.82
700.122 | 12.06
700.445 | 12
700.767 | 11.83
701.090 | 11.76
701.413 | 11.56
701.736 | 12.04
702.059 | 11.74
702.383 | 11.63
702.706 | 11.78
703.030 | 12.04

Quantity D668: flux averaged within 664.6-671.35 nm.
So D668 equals 12.4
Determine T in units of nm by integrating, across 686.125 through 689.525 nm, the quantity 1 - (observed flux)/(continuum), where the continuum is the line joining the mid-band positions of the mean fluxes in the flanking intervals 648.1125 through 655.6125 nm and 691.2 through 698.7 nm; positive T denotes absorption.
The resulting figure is -0.01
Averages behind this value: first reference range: 12.5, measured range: 12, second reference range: 11.9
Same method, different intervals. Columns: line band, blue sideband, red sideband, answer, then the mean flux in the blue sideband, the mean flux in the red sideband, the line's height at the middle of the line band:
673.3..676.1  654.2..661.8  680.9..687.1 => 0.014 nm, 12.4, 12.2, 12.3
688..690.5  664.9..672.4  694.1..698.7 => -0.035 nm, 12.4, 11.9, 12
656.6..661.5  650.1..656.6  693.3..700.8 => -0.074 nm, 12.4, 11.9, 12.3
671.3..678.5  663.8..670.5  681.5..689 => 0.044 nm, 12.4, 12.2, 12.3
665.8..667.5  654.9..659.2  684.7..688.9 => -0.020 nm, 12.3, 12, 12.2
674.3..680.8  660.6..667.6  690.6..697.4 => 0.000 nm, 12.4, 11.9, 12.2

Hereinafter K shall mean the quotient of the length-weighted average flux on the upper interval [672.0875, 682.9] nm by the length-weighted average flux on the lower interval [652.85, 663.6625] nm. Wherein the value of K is 1.0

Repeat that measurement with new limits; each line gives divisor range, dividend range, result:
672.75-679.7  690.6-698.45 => 0.97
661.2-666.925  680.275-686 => 0.99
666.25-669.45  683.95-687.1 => 0.99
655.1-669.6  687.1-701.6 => 0.97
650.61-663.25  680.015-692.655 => 0.98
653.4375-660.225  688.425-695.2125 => 0.97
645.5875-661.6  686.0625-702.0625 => 0.96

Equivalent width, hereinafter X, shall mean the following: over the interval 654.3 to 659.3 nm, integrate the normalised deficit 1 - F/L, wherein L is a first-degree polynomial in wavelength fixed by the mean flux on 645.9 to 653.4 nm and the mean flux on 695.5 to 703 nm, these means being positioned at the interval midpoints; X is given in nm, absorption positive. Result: 0.04 nm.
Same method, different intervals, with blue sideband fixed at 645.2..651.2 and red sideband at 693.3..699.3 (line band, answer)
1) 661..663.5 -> -0.031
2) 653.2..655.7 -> -0.027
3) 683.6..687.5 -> -0.065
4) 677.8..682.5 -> -0.048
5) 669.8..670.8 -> -0.025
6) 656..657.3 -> 0.067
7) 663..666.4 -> -0.010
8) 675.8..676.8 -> -0.005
